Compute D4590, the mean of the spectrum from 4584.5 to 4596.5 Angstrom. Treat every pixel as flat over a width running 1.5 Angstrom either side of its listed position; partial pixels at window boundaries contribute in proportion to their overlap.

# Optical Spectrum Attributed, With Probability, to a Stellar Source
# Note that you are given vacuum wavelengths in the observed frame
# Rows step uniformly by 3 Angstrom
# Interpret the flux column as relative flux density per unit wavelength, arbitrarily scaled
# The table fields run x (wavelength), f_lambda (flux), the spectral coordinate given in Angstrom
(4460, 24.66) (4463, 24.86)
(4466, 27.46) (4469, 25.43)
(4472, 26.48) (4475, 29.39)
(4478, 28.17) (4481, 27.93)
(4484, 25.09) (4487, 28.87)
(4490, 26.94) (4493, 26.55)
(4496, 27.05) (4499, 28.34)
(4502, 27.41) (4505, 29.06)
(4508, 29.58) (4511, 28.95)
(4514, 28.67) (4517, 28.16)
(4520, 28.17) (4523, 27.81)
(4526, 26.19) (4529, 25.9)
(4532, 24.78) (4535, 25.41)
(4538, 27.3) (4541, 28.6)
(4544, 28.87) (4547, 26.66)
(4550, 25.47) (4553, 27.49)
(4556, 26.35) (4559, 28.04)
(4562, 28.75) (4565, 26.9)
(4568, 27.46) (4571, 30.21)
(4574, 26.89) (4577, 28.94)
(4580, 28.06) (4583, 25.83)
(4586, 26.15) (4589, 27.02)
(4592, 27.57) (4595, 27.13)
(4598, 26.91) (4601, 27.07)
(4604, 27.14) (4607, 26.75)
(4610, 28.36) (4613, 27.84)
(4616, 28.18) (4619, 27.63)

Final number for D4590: 27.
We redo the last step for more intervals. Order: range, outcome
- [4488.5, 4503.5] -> 27.3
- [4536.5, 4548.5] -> 27.9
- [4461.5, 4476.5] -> 26.7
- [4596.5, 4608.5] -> 27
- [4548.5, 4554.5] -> 26.5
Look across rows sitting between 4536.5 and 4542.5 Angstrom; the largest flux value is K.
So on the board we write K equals 28.6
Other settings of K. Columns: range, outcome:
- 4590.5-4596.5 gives 27.57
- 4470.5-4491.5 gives 29.39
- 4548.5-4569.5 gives 28.75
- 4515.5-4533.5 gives 28.17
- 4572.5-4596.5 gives 28.94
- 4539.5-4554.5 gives 28.87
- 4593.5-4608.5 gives 27.14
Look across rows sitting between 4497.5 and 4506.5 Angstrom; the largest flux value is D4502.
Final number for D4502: 29.06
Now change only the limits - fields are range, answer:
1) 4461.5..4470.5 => 27.46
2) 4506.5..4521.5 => 29.58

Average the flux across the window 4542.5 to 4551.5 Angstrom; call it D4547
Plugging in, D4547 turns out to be 27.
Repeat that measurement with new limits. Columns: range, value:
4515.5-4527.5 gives 27.6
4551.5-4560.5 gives 27.3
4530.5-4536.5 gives 25.1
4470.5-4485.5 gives 27.4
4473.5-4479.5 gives 28.8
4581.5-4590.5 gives 26.3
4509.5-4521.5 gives 28.5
